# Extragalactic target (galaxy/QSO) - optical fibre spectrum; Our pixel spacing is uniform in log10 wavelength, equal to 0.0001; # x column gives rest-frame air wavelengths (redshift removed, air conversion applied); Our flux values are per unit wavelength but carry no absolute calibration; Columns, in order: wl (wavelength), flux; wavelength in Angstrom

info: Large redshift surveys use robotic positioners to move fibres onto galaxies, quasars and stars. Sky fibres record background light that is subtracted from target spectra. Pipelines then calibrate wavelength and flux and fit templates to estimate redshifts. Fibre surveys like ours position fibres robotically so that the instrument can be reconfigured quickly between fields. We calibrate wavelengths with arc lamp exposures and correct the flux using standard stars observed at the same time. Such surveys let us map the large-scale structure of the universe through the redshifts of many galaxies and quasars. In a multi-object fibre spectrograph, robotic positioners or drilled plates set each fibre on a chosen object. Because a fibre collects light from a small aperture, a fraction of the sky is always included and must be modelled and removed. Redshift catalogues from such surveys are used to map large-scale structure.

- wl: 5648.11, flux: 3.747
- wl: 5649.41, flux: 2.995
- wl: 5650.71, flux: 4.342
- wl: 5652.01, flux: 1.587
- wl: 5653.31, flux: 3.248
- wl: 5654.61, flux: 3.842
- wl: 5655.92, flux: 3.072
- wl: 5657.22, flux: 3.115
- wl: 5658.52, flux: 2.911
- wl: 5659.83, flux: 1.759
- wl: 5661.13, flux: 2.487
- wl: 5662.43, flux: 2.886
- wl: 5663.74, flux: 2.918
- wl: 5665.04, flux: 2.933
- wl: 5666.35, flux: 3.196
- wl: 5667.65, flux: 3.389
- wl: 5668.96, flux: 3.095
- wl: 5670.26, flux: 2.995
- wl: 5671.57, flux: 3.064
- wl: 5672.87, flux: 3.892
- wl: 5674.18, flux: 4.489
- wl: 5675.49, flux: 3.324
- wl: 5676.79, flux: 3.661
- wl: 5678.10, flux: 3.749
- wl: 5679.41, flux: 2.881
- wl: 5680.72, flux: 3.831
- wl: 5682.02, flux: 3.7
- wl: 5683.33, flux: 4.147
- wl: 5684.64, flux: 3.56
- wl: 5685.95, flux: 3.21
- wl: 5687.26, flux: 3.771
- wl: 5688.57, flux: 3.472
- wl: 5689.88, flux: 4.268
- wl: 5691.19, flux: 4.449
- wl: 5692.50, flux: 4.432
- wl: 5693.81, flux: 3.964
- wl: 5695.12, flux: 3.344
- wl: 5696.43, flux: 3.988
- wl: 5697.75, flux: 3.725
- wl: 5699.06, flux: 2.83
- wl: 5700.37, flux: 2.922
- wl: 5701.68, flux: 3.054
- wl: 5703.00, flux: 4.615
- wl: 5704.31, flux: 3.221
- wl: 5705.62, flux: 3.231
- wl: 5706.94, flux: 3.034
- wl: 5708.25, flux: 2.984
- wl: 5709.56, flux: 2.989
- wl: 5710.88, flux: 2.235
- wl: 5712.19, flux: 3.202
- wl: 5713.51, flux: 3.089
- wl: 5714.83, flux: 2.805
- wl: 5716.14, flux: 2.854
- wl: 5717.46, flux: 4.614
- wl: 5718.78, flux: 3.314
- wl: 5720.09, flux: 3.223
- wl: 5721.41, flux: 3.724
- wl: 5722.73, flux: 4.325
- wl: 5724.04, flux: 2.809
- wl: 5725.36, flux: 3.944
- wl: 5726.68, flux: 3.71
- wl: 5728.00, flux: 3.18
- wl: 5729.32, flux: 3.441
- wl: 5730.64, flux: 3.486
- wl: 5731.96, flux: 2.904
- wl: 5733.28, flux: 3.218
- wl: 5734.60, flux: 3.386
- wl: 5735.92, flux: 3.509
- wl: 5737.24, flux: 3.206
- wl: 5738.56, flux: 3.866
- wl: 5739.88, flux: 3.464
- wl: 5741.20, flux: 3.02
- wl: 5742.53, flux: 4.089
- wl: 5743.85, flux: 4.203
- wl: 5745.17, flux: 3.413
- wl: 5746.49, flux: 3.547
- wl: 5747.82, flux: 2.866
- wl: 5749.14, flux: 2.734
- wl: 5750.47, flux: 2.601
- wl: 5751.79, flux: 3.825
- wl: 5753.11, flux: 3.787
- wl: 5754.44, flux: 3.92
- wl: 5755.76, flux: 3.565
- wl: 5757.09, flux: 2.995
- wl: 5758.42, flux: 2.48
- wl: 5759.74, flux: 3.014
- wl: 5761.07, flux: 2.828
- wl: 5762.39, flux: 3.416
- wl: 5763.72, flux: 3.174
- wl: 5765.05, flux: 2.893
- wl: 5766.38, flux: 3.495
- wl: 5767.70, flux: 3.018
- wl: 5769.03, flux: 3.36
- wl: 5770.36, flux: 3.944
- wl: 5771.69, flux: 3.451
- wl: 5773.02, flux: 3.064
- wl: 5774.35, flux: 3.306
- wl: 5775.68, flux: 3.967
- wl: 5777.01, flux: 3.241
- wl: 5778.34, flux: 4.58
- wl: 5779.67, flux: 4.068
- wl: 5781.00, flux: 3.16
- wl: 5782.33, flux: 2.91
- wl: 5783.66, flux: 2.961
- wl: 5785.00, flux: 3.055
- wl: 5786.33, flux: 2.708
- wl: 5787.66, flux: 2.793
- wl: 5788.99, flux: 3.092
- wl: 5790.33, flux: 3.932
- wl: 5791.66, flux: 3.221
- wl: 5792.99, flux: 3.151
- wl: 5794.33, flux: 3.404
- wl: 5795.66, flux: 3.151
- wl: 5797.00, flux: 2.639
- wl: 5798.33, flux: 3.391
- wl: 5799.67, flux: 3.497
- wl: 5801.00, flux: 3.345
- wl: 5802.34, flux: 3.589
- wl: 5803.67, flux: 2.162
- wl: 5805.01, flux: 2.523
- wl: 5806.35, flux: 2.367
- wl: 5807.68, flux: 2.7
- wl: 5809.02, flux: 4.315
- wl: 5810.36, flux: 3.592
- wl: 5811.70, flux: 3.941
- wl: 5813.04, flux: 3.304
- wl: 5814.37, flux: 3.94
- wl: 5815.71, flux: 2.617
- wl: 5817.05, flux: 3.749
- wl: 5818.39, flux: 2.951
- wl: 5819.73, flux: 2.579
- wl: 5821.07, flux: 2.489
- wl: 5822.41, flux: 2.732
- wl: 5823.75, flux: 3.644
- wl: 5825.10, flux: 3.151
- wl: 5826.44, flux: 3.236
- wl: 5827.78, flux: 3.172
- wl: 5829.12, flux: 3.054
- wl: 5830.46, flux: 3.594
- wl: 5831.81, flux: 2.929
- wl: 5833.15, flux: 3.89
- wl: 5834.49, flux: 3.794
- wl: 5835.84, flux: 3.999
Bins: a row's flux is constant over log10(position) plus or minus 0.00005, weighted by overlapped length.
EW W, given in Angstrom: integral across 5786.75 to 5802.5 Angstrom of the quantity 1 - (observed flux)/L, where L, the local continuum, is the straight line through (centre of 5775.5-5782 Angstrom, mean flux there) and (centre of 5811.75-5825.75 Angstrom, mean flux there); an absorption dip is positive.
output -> 1.2 Angstrom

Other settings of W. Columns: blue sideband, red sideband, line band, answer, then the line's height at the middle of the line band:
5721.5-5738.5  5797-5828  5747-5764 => 0.96 Angstrom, 3.36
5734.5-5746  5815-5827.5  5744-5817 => 0.64 Angstrom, 3.3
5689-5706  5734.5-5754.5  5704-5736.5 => 2.55 Angstrom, 3.58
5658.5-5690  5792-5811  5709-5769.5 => -1.66 Angstrom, 3.23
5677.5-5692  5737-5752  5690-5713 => 1.29 Angstrom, 3.64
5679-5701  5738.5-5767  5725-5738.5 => 0.13 Angstrom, 3.44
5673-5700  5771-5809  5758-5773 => 0.63 Angstrom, 3.34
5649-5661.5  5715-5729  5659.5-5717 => -2.40 Angstrom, 3.24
